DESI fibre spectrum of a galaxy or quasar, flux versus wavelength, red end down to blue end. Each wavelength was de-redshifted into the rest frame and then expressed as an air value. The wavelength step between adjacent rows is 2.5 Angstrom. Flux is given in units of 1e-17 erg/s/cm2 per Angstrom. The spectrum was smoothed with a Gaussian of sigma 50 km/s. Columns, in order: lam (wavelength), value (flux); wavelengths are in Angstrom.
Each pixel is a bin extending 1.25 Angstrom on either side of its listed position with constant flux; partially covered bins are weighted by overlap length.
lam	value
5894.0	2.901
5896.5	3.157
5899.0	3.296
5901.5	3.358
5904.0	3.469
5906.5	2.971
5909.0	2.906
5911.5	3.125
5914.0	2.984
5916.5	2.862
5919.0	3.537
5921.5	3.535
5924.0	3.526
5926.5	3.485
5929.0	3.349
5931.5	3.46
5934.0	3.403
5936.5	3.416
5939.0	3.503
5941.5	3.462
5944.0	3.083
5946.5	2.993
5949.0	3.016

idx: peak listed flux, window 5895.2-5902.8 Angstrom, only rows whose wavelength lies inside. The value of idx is 3.358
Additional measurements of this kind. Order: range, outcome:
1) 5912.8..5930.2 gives 3.537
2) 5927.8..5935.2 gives 3.46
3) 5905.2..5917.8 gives 3.125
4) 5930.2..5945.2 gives 3.503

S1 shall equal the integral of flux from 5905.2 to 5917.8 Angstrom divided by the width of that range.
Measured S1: 2.97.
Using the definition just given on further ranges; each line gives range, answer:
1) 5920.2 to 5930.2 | 3.47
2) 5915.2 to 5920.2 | 3.19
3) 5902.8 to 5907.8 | 3.21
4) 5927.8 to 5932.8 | 3.41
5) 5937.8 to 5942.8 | 3.48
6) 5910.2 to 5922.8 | 3.21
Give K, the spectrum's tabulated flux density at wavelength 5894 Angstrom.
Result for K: 2.901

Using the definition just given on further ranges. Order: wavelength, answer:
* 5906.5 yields 2.971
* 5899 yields 3.296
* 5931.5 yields 3.46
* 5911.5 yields 3.125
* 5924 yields 3.526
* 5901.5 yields 3.358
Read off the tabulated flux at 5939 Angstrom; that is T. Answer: 3.503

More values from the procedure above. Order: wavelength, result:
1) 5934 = 3.403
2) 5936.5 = 3.416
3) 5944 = 3.083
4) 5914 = 2.984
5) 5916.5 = 2.862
